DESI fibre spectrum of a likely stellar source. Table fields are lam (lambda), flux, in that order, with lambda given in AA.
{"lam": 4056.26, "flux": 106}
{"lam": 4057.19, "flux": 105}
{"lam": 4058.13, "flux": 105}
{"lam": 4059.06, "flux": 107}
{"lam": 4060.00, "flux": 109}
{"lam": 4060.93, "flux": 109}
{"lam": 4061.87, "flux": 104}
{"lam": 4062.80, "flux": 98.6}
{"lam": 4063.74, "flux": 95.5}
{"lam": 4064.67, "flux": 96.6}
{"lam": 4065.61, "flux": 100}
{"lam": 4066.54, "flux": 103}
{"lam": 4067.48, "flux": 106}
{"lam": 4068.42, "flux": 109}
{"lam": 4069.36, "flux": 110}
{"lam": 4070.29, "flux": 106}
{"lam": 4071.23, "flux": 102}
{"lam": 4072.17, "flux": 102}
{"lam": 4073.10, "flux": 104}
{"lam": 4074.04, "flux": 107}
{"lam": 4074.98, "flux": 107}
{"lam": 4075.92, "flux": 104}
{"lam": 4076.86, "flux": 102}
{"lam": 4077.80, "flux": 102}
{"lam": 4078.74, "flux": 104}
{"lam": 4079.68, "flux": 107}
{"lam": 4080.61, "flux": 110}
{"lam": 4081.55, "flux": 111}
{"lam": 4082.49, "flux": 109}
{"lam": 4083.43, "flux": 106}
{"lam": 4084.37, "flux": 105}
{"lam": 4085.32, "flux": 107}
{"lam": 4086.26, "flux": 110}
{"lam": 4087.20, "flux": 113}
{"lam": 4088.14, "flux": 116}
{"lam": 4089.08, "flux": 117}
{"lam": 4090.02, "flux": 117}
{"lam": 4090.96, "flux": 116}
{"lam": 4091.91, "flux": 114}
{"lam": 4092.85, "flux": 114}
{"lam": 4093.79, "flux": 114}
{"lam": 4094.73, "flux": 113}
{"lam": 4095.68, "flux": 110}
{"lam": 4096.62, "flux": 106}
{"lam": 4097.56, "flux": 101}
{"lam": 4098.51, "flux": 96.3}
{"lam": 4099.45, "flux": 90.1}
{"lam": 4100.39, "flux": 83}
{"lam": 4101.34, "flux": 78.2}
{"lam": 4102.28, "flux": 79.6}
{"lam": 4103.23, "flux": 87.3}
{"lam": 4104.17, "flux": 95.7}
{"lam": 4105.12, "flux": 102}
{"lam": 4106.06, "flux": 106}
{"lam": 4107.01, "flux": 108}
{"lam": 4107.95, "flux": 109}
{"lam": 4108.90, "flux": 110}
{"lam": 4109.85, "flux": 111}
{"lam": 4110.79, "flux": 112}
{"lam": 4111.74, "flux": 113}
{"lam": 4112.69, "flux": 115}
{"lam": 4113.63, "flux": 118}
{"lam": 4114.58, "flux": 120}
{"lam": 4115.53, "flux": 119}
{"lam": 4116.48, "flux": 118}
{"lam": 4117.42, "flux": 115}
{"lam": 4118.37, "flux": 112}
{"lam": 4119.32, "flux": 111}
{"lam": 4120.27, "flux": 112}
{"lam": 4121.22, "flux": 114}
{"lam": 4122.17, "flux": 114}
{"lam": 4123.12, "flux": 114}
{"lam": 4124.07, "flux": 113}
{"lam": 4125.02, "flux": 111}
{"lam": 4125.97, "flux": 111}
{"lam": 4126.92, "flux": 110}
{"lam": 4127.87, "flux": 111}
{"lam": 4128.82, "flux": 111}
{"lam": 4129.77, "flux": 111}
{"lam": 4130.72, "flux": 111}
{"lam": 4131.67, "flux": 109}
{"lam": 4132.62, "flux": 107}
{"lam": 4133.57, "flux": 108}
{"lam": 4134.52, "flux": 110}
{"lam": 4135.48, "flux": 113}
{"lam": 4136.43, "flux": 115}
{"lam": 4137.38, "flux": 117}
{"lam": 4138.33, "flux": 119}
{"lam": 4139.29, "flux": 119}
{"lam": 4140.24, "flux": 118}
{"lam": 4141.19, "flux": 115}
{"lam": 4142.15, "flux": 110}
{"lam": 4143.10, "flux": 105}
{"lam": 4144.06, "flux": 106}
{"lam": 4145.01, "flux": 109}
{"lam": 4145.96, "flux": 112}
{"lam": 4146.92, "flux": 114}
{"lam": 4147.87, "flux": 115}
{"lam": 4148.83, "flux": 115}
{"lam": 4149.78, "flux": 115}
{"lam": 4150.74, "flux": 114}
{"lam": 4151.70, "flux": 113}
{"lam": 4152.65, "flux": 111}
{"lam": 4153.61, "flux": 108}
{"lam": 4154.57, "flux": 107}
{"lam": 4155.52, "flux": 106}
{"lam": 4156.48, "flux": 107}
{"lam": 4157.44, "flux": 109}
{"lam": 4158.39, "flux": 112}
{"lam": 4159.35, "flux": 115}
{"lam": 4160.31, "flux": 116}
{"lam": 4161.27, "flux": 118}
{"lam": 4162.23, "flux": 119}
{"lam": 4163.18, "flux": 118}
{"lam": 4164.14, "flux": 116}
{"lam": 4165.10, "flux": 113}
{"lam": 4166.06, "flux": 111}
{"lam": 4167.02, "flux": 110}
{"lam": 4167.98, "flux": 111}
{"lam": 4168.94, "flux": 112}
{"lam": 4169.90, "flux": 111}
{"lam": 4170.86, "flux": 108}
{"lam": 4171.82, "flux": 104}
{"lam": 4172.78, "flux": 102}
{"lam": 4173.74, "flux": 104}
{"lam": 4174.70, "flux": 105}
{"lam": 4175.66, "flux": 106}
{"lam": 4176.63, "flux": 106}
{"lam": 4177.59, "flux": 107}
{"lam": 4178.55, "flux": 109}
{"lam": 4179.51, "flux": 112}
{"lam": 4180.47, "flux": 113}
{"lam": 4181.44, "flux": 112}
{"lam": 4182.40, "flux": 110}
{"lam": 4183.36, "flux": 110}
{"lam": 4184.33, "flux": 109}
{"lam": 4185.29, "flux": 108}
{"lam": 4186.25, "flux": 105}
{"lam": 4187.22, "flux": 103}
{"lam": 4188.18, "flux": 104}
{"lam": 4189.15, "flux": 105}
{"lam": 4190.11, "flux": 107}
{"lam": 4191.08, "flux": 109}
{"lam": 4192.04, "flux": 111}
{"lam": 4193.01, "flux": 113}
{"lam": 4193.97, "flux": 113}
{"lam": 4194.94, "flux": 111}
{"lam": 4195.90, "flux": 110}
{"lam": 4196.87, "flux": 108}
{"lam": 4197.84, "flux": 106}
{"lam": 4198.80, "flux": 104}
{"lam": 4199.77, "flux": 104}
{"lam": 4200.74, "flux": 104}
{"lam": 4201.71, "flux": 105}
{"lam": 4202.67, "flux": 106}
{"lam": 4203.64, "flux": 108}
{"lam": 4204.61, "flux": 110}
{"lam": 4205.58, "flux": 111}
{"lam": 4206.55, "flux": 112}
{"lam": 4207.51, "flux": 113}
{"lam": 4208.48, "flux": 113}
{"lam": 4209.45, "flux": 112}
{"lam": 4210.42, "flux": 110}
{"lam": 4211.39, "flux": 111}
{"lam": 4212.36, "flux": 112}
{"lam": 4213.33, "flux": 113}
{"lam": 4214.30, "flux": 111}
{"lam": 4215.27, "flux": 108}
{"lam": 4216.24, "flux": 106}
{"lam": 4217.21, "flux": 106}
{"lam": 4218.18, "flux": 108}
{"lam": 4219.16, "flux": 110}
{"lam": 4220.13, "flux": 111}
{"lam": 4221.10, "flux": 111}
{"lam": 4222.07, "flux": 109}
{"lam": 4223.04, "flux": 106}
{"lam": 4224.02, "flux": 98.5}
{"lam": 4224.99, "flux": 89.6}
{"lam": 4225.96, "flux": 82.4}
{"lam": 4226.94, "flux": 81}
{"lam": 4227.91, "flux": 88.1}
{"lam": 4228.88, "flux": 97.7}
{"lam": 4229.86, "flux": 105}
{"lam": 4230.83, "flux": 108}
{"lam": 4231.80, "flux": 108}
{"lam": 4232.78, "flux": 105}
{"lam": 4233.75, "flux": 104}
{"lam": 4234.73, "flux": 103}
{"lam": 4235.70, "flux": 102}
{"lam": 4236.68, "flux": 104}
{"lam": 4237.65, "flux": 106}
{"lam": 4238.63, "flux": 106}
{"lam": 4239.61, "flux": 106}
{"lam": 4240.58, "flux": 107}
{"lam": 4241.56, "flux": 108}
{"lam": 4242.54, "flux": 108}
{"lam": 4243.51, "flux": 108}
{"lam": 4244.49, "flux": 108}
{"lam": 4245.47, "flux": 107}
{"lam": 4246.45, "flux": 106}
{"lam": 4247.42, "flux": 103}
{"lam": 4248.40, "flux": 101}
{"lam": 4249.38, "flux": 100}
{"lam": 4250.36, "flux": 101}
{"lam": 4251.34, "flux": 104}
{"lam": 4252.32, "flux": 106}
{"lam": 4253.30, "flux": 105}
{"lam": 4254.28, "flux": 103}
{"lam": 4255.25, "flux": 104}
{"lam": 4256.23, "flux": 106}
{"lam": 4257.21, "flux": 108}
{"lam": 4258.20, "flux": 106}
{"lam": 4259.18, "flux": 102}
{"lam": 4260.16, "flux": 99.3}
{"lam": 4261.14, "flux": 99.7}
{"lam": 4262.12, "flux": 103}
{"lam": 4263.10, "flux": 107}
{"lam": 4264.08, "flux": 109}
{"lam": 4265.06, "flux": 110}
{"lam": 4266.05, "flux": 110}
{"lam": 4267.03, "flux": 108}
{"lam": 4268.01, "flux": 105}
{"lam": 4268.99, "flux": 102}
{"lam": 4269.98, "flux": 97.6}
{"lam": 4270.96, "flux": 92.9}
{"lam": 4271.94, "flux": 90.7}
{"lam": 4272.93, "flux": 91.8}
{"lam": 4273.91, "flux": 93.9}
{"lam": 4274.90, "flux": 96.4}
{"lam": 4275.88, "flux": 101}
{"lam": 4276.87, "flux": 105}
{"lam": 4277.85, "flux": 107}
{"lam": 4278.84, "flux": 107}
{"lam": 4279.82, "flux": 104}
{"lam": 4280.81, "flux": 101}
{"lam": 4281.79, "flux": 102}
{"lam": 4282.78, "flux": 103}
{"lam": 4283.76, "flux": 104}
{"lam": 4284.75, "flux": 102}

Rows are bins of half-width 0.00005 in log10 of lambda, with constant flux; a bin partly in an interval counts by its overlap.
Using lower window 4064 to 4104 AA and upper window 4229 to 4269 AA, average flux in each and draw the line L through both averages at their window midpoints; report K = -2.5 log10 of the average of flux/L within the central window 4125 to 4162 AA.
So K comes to -0.07 mag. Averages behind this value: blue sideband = 105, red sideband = 105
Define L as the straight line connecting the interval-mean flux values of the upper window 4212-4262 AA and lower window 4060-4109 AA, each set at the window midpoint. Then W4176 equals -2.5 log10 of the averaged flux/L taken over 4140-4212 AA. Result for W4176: -0.06 mag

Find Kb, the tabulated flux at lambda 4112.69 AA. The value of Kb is 115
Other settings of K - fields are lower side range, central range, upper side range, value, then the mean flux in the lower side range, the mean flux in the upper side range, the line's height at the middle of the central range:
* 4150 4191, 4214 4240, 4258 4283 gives 0.03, 110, 102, 105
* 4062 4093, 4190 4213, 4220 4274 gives -0.06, 107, 103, 104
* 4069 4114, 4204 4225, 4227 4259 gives -0.05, 106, 104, 104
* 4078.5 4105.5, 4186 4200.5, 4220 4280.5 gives -0.04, 105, 103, 103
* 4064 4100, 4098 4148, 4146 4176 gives 0.00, 107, 111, 109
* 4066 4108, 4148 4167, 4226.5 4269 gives -0.08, 105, 104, 105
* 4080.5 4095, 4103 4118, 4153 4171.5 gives 0.02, 112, 112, 112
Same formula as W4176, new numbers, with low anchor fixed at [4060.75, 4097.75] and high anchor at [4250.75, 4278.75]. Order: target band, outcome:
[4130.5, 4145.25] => -0.062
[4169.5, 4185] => -0.032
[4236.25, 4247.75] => -0.034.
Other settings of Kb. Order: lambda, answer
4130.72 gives 111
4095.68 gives 110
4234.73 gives 103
